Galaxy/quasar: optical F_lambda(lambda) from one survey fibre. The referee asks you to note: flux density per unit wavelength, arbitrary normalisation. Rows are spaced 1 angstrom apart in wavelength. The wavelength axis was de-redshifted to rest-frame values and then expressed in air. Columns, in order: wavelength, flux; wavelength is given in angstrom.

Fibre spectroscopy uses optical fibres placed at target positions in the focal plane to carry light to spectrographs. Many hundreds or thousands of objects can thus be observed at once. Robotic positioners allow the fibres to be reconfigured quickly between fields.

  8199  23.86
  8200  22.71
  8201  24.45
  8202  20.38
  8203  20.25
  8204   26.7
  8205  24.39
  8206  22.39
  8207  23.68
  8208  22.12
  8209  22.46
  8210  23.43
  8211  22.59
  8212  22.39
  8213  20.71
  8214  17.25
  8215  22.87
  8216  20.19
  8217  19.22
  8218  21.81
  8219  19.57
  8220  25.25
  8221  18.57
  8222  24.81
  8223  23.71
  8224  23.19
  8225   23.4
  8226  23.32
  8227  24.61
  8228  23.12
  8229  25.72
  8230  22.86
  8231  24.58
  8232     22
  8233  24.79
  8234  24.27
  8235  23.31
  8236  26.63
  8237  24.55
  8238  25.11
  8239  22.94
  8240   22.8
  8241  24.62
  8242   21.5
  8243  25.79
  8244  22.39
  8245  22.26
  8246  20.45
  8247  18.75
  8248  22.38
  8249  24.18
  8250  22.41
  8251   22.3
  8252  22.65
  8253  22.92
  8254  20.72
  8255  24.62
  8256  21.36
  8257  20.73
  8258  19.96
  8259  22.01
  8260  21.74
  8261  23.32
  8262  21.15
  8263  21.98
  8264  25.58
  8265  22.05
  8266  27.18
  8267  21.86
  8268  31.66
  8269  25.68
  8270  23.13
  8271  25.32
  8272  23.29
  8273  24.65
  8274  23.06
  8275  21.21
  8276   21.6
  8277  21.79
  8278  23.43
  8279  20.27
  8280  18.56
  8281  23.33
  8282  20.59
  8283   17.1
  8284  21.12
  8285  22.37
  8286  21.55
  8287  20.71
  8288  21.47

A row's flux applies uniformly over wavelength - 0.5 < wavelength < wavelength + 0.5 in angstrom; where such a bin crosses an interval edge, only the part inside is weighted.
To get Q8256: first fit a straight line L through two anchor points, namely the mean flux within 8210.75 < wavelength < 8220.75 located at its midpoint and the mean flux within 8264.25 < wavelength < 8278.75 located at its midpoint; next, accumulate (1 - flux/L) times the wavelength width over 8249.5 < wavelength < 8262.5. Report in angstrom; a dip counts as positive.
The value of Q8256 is 0.7 angstrom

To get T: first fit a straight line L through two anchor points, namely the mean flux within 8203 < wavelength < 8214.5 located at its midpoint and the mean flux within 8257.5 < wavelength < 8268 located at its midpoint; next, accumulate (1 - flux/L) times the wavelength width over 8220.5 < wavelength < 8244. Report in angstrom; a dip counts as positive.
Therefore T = -1.0 angstrom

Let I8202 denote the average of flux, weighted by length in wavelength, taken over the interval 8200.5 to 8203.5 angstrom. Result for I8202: 21.7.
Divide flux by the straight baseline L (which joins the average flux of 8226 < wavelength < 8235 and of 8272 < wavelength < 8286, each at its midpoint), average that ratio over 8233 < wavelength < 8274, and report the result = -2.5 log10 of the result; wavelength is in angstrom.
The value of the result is -0.02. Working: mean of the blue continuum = 23.9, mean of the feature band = 23.3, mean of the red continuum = 21.5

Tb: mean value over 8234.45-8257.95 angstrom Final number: 22.8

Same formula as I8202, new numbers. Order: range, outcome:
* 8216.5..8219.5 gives 20.2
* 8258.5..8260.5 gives 21.9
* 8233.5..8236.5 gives 24.7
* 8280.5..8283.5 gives 20.3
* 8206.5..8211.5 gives 22.9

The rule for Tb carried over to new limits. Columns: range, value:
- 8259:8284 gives 22.8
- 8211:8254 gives 22.7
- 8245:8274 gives 23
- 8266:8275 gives 24.8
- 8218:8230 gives 23.1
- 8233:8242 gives 24.2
